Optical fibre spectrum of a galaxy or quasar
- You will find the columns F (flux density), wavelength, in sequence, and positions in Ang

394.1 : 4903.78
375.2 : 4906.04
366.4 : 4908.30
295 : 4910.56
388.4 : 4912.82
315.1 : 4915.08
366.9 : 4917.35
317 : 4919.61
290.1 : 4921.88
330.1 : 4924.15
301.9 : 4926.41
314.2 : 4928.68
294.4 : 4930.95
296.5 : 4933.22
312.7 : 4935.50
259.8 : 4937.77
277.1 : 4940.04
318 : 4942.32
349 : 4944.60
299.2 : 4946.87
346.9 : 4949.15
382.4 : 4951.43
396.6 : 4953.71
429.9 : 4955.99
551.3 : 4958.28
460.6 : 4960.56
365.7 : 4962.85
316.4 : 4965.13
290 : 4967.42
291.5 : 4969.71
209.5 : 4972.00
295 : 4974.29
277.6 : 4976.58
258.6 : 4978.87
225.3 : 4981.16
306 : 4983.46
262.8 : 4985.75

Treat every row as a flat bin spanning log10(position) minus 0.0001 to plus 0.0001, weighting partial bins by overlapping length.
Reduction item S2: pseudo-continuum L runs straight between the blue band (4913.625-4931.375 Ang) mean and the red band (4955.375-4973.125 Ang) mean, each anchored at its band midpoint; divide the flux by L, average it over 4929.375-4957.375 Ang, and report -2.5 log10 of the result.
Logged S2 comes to 0.03 mag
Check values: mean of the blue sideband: 318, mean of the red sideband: 362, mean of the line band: 332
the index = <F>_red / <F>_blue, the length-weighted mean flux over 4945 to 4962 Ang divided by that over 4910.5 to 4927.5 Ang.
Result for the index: 1.24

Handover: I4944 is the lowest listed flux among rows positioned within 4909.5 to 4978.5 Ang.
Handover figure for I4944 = 209.5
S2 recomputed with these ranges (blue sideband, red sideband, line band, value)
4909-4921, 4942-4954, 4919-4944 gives 0.136 mag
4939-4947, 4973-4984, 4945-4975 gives -0.216 mag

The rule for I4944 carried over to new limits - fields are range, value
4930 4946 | 259.8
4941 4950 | 299.2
